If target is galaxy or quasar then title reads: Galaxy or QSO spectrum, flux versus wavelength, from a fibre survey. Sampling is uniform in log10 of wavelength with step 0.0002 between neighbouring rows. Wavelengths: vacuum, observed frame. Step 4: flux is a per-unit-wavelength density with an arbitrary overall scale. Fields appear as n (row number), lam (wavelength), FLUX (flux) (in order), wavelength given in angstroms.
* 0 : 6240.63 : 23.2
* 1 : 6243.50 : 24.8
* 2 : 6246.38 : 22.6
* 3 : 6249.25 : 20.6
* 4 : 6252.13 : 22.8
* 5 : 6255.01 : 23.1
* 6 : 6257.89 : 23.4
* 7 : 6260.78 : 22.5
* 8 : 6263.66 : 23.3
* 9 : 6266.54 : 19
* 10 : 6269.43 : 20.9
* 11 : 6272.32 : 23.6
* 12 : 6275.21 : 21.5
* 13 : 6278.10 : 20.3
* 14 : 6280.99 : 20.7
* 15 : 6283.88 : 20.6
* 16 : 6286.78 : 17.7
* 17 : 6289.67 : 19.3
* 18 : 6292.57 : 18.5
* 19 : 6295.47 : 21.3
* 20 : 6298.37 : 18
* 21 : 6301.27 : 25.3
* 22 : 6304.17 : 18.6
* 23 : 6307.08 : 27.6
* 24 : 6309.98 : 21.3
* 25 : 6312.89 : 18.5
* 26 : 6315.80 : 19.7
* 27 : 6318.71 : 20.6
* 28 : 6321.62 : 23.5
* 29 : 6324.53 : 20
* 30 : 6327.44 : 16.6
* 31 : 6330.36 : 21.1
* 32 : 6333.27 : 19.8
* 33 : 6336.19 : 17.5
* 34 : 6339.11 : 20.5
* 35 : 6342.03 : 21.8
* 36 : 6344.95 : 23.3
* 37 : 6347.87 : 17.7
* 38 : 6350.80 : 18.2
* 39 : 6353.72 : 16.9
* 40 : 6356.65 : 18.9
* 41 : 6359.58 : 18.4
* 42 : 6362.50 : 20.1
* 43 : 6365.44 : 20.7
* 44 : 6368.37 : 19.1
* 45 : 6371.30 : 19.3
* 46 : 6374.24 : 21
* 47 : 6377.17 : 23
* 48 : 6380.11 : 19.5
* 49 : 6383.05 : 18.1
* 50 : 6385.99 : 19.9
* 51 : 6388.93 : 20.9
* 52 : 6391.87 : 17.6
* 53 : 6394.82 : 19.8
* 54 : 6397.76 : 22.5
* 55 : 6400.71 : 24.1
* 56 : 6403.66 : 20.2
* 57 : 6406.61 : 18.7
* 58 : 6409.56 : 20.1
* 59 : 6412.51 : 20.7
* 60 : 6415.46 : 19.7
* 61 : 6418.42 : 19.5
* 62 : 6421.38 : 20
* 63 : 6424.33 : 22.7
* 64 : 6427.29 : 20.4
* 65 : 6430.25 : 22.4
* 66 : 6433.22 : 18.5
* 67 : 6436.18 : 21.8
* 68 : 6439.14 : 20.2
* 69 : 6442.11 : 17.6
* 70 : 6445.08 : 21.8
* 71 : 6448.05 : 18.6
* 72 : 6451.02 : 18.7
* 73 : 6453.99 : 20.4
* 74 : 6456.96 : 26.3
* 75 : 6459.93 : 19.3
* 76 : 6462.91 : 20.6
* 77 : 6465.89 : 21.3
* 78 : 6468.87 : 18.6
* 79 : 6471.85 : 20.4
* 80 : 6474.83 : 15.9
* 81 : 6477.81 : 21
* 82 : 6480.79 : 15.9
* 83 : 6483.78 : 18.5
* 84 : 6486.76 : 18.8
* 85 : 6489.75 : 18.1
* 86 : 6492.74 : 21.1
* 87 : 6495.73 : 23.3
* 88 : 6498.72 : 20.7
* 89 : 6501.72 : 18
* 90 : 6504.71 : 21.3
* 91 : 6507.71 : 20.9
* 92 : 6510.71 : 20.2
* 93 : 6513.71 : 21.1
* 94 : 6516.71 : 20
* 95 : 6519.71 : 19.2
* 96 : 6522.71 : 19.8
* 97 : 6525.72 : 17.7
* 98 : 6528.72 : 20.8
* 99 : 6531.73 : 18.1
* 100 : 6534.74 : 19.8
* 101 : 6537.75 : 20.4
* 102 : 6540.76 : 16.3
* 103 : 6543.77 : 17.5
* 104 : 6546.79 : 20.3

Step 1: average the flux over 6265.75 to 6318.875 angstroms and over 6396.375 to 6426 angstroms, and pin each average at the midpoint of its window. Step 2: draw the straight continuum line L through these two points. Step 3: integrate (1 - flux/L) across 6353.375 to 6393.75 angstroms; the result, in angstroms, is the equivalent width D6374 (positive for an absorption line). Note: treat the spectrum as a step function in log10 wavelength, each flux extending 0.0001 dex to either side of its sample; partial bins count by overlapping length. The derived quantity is 2.28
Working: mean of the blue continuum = 20.7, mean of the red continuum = 20.8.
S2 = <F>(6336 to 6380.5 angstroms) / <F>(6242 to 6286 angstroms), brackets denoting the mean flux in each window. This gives 0.9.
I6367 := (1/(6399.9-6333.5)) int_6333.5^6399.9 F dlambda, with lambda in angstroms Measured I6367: 19.8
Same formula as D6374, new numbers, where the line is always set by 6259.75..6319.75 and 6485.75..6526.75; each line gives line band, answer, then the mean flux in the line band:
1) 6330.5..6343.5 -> 0.4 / 20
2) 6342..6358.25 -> 1.1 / 19.2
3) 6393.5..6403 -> -0.7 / 22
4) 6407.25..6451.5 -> 0.4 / 20.2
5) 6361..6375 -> 0.4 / 20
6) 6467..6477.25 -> 0.8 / 18.7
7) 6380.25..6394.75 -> 0.9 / 19.2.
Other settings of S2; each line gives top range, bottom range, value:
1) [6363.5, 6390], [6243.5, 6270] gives 0.91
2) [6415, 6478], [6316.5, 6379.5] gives 1.02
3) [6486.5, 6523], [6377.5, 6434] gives 0.99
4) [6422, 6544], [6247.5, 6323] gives 0.94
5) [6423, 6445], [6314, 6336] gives 1.03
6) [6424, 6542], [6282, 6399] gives 0.99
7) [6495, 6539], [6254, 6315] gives 0.95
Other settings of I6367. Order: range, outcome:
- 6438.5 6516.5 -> 19.9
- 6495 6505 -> 20.6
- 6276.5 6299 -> 19.6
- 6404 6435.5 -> 20.3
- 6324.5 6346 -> 20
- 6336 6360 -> 19.4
